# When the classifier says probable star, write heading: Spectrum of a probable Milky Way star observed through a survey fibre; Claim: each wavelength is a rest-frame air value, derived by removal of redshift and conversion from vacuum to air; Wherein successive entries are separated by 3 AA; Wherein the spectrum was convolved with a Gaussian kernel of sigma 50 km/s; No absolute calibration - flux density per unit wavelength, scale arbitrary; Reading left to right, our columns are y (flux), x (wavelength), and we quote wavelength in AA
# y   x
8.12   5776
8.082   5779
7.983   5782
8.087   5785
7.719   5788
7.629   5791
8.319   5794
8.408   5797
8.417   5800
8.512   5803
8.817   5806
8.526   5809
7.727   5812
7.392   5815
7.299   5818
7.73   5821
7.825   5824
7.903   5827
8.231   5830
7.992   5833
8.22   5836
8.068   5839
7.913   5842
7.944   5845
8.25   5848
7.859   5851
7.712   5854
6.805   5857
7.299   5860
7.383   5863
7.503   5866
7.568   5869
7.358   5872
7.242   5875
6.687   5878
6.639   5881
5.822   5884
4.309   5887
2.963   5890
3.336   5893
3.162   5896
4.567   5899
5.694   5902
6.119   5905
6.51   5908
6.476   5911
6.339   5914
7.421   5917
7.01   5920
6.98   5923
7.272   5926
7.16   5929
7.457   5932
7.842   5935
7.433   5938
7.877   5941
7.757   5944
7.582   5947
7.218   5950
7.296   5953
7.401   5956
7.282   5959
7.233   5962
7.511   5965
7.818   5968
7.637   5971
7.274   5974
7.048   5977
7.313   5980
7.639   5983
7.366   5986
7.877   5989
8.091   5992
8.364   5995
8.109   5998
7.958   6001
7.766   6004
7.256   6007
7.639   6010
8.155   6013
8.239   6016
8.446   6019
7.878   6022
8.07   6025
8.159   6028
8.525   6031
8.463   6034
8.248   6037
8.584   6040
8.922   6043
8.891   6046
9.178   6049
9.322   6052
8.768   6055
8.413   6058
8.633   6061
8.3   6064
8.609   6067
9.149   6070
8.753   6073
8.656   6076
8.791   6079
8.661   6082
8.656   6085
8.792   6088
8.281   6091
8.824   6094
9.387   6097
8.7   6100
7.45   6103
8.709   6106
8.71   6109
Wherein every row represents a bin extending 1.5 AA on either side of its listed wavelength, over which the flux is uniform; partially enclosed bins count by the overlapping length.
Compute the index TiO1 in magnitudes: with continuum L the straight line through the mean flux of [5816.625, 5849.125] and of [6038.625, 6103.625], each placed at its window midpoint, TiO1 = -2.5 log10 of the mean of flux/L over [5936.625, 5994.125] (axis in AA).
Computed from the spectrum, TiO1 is 0.12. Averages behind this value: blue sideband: 7.94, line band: 7.52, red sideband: 8.73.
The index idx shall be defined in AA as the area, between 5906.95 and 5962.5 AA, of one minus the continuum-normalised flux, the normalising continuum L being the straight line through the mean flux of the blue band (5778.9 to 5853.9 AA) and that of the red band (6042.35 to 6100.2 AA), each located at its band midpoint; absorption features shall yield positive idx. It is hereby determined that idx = 7.52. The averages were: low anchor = 8.03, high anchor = 8.78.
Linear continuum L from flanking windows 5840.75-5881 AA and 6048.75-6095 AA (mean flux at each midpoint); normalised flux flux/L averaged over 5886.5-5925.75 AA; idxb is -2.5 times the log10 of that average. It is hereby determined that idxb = 0.36 mag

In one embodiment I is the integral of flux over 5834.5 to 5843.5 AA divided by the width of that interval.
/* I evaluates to 8.07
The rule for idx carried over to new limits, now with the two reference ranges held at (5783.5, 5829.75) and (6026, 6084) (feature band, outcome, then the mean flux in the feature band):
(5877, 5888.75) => 3.5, 5.77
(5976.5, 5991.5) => 1.7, 7.52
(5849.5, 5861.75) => 1.1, 7.42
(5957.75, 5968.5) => 1.3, 7.43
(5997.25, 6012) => 1.4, 7.74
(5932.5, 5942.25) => 0.8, 7.69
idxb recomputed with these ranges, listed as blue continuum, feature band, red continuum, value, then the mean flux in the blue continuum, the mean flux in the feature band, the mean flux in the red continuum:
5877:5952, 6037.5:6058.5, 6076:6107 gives -0.10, 6.31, 8.86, 8.63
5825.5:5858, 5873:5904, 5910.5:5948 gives 0.43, 7.92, 5.1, 7.29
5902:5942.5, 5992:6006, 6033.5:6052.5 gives 0.02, 7.02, 8.03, 8.79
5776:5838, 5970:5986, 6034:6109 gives 0.15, 8.04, 7.37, 8.69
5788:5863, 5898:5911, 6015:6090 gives 0.36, 7.93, 5.85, 8.6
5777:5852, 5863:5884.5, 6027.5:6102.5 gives 0.16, 8.04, 7.06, 8.7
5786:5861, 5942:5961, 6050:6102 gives 0.13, 7.95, 7.43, 8.74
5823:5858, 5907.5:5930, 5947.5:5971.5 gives 0.10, 7.91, 6.91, 7.42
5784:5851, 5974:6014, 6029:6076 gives 0.11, 8.04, 7.71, 8.71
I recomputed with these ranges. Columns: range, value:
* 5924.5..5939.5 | 7.43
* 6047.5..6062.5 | 8.86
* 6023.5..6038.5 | 8.29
